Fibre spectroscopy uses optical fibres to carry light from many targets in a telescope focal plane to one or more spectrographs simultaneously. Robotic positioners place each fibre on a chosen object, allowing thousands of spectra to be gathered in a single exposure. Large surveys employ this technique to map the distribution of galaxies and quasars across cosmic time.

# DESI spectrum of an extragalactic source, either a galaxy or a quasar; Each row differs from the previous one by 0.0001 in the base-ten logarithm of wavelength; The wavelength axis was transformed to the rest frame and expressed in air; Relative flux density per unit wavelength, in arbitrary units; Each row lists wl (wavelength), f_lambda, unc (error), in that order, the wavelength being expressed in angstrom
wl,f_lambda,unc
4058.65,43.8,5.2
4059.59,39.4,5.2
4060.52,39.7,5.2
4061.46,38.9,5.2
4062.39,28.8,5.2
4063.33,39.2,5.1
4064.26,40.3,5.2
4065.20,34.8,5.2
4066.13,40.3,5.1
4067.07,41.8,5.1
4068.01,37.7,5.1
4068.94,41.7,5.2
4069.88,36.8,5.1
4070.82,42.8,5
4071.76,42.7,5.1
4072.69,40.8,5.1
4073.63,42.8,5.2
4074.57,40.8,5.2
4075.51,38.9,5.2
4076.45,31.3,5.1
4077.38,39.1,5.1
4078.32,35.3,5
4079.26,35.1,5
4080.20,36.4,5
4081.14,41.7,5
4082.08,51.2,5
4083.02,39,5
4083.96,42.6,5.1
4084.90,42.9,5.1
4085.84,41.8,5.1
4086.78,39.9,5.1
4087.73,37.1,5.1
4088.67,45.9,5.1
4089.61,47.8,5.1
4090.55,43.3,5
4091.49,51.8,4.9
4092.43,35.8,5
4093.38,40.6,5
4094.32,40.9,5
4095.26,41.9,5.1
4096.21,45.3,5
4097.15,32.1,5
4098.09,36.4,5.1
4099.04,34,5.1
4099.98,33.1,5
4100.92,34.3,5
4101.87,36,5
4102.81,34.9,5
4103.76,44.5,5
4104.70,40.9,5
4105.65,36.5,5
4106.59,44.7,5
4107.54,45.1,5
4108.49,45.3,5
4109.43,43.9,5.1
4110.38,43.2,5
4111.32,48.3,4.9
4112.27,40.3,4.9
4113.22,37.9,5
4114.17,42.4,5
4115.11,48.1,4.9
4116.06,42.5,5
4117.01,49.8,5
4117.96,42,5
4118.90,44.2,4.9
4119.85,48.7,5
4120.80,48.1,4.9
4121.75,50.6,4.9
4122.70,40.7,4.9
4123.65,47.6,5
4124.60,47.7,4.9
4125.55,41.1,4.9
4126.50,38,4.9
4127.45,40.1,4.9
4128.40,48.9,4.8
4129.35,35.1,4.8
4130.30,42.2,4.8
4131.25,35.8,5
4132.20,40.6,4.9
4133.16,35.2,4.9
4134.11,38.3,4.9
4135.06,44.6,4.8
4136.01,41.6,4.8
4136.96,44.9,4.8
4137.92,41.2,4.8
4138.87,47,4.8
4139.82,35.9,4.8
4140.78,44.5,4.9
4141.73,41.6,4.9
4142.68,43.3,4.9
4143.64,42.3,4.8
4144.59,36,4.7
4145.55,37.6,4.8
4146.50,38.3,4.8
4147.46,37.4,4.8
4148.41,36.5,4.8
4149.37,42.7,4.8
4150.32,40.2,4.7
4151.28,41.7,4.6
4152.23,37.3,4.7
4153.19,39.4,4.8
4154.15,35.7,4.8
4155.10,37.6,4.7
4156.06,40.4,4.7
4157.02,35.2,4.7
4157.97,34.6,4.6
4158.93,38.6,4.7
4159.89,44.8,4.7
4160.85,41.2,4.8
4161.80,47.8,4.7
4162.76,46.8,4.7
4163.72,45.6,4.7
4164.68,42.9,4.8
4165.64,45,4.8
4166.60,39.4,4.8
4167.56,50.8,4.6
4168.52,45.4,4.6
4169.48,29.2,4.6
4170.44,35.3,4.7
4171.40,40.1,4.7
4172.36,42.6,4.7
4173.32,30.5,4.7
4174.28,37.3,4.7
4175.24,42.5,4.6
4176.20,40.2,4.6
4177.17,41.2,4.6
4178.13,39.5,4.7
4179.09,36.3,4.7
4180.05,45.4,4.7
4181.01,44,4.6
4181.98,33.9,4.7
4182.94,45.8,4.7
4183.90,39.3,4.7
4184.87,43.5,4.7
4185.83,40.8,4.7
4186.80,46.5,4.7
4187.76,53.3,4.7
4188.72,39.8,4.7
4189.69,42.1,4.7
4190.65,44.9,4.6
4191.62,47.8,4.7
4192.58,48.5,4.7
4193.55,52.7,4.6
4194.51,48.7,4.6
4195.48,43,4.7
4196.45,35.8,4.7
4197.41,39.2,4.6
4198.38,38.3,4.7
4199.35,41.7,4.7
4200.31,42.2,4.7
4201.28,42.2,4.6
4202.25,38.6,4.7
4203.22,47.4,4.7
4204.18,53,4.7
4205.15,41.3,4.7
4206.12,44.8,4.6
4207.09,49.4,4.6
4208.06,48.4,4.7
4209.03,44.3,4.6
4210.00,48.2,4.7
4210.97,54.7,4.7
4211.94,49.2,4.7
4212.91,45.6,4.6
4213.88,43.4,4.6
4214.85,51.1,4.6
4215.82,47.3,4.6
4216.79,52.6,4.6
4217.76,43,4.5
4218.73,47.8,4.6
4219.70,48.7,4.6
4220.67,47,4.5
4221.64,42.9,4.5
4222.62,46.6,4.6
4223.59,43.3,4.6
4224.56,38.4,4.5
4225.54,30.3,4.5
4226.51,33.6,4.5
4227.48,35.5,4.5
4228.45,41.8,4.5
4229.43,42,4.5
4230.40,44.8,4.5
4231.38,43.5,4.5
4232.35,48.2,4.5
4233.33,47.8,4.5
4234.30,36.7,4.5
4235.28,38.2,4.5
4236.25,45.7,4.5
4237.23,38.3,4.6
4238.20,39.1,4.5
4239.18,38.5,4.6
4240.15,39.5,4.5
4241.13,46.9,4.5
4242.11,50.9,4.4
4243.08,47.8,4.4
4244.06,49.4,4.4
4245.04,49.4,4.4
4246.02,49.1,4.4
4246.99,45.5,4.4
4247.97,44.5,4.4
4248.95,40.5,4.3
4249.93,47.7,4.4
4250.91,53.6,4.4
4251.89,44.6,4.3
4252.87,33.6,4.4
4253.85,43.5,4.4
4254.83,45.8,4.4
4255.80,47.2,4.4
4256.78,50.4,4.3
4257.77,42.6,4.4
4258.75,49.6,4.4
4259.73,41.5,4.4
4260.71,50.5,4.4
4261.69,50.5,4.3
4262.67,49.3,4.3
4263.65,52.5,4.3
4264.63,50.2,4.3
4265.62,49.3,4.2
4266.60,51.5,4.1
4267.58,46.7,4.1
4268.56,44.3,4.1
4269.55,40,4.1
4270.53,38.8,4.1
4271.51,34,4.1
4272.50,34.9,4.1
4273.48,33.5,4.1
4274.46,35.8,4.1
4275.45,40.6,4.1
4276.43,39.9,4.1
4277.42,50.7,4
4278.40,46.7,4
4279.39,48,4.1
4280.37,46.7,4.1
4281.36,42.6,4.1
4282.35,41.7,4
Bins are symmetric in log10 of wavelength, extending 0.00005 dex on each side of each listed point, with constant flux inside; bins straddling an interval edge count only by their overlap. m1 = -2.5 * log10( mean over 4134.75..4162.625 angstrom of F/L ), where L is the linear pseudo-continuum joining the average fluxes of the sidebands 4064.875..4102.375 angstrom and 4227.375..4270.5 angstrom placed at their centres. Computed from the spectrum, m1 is 0.04 mag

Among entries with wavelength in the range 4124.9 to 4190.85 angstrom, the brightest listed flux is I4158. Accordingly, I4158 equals 53.3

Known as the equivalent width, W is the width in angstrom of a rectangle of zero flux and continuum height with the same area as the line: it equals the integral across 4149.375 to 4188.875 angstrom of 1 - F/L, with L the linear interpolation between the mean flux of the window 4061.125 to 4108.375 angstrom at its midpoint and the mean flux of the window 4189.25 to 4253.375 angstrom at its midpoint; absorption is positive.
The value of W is 1.6 angstrom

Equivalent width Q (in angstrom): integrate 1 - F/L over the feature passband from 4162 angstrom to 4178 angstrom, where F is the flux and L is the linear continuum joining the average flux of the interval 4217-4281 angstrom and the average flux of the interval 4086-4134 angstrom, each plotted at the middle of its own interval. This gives 0.7 angstrom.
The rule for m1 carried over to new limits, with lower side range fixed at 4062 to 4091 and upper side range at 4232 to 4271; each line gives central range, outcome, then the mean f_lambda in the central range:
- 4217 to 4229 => 0.069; 41.8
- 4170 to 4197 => 0.030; 42.2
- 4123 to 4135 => 0.018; 41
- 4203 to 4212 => -0.092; 48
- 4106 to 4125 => -0.094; 45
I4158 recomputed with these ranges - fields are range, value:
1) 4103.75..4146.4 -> 50.6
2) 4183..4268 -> 54.7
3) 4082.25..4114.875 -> 51.8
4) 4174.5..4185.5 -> 45.8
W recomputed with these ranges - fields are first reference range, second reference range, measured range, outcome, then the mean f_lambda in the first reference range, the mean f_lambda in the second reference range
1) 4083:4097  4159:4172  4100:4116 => 0.3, 42.3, 42.5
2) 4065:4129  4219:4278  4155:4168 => 0.1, 41.5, 43.8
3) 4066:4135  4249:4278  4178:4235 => -0.8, 41.3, 44.5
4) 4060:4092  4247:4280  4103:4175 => 0.3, 40.3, 44.6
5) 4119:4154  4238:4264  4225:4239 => 1.5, 41.4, 46.1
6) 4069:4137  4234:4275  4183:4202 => -0.2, 41.4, 44.4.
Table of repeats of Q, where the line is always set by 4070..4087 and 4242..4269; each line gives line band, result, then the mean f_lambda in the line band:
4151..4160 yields 1.05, 38.2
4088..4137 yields -0.46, 42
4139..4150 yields 0.75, 39.9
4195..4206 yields 0.70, 42.2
